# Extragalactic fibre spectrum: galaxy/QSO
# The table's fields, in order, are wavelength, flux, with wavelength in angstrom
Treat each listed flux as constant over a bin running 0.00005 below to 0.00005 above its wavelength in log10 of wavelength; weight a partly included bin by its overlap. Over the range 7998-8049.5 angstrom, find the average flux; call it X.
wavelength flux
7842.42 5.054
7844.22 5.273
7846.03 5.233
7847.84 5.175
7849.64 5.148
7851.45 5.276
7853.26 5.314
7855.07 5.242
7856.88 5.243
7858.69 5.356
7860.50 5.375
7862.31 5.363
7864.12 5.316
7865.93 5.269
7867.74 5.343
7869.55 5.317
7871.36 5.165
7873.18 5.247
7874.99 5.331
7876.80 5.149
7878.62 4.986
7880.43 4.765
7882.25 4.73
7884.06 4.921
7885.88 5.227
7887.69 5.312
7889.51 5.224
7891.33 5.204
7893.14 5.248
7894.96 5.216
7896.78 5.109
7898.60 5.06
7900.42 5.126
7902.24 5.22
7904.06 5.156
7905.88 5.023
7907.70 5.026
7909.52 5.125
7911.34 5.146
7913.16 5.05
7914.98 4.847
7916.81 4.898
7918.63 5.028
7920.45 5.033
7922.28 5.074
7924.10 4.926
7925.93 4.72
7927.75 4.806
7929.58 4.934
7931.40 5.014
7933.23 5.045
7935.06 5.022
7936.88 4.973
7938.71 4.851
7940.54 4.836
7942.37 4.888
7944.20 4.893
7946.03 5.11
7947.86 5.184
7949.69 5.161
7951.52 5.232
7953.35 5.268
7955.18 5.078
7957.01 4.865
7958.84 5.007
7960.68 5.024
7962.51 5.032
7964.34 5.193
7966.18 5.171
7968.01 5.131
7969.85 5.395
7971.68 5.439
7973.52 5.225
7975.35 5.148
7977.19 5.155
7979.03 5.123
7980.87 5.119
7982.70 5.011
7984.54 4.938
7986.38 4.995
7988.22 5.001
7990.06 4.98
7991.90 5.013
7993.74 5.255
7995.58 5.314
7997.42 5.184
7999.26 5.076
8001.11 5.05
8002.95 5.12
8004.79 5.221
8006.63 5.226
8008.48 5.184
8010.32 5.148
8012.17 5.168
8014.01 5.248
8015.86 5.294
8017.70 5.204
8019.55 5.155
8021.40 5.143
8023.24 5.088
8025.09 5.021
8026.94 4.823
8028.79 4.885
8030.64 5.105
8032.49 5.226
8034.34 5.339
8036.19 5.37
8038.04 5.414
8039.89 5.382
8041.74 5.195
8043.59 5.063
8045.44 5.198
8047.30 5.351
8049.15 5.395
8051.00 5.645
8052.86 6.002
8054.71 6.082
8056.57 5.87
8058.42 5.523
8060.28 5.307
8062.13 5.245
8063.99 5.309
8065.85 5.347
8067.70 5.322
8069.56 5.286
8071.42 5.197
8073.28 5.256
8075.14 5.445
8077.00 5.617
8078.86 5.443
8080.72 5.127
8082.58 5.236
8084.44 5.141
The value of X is 5.18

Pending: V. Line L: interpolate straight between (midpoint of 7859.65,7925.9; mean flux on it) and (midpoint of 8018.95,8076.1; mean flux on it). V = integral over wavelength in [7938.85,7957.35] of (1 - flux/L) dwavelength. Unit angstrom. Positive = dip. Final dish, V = 0.5 angstrom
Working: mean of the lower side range 5.12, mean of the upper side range 5.32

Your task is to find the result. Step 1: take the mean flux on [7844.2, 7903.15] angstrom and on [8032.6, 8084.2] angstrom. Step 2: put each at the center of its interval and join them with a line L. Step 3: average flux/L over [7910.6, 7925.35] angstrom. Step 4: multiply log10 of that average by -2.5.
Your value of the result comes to 0.05 mag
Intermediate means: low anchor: 5.19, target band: 4.99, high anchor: 5.4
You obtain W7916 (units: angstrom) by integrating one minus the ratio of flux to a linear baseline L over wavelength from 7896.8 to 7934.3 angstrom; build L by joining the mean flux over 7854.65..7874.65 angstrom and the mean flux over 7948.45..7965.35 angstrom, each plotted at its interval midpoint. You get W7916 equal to 1.25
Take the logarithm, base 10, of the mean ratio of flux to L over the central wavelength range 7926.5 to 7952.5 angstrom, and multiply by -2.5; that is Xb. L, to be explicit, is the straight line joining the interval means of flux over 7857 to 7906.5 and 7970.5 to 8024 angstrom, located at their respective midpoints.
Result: 0.04 mag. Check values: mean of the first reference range 5.18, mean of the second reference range 5.15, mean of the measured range 4.99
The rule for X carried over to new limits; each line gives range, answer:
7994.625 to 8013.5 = 5.17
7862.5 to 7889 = 5.16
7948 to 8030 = 5.13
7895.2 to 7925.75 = 5.05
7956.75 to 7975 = 5.16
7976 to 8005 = 5.09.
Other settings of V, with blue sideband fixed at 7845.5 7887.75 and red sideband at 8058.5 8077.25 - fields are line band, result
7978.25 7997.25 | 0.7 angstrom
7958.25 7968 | 0.3 angstrom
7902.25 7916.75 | 0.5 angstrom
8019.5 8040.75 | 0.6 angstrom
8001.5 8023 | 0.4 angstrom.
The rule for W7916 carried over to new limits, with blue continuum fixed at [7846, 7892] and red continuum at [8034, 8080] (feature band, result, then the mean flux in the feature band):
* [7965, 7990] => 0.9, 5.14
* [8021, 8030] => 0.7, 4.99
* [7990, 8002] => 0.5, 5.13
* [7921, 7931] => 0.7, 4.9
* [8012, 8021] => 0.3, 5.21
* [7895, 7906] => 0.2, 5.13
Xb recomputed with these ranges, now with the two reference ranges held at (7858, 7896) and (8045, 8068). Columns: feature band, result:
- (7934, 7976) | 0.05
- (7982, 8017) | 0.06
